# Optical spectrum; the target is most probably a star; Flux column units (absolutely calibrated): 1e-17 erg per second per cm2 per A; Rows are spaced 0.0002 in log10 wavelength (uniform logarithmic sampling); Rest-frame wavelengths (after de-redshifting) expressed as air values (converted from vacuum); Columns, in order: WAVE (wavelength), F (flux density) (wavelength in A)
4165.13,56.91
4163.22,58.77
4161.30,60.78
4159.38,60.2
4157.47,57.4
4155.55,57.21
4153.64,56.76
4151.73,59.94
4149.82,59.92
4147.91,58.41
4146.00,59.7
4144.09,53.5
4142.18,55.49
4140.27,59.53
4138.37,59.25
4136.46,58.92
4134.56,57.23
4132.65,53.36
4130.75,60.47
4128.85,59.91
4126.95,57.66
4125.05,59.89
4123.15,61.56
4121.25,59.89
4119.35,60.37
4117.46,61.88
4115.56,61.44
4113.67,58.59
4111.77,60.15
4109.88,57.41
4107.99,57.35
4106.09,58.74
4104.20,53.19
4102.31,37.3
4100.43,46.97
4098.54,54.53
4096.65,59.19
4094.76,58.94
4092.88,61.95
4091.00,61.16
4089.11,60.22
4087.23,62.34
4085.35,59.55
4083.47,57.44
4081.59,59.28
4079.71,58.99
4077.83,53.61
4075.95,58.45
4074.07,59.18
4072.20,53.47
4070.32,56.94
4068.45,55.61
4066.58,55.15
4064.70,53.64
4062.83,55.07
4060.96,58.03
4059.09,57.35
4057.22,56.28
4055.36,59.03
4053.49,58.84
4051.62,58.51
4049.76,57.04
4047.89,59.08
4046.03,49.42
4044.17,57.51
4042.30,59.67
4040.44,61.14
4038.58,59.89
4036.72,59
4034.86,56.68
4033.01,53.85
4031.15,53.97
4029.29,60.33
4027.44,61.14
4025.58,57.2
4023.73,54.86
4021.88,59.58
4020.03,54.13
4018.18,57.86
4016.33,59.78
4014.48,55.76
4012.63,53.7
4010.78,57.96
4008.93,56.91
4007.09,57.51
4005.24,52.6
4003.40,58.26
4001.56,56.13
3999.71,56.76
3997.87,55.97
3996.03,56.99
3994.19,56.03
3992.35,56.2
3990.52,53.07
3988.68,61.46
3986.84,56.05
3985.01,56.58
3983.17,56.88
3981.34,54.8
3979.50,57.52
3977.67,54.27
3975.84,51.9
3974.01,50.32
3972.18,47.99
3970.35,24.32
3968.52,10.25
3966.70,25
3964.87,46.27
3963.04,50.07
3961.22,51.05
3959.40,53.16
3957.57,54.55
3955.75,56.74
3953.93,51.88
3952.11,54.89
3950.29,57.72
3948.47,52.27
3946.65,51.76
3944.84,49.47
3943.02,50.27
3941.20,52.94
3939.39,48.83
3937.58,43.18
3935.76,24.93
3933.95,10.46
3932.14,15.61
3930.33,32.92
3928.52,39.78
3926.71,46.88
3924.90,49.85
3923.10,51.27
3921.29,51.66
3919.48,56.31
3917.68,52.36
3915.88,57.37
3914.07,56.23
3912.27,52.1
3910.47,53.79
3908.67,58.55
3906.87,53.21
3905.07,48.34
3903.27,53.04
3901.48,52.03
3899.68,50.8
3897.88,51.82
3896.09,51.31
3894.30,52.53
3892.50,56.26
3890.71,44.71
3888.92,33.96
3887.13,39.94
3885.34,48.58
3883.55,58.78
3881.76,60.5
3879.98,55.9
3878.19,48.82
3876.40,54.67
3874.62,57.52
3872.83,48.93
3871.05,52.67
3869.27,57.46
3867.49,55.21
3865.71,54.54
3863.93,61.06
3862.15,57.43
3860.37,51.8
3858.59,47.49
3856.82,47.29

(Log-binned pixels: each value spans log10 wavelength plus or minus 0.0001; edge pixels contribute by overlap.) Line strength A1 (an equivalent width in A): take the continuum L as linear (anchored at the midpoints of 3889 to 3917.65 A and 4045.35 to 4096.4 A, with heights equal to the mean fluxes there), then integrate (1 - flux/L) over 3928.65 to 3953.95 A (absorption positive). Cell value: 5.3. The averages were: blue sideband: 52.3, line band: 42.3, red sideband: 57.6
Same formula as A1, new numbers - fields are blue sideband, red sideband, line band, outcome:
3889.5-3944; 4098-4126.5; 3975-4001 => -2.76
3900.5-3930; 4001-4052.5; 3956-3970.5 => 3.51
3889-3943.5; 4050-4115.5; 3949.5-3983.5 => 1.59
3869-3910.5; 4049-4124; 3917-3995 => 9.39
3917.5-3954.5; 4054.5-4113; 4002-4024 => -2.43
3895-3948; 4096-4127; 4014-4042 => -2.76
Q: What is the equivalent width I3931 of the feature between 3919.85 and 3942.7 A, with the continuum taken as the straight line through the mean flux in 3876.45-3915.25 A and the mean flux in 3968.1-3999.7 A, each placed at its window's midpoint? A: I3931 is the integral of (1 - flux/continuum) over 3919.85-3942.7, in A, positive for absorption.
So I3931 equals 5.2 A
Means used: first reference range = 51.6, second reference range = 51.5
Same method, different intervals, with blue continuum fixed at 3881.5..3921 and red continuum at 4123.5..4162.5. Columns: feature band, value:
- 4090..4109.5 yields 0.7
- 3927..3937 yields 4.9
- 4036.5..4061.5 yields -0.9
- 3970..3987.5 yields 0.7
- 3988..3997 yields -0.4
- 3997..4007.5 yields -0.3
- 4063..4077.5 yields 0.1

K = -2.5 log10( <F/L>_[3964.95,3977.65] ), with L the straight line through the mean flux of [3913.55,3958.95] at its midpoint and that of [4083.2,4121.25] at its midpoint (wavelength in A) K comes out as 0.31 mag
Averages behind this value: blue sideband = 46.8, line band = 37.1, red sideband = 57.5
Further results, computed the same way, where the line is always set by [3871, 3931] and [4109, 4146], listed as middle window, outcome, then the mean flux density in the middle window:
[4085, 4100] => -0.03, 59.3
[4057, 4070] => 0.01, 55.9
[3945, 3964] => -0.01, 53.2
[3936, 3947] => 0.10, 47.8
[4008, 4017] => -0.04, 56.7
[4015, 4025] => -0.04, 57.2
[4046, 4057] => -0.03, 57.6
